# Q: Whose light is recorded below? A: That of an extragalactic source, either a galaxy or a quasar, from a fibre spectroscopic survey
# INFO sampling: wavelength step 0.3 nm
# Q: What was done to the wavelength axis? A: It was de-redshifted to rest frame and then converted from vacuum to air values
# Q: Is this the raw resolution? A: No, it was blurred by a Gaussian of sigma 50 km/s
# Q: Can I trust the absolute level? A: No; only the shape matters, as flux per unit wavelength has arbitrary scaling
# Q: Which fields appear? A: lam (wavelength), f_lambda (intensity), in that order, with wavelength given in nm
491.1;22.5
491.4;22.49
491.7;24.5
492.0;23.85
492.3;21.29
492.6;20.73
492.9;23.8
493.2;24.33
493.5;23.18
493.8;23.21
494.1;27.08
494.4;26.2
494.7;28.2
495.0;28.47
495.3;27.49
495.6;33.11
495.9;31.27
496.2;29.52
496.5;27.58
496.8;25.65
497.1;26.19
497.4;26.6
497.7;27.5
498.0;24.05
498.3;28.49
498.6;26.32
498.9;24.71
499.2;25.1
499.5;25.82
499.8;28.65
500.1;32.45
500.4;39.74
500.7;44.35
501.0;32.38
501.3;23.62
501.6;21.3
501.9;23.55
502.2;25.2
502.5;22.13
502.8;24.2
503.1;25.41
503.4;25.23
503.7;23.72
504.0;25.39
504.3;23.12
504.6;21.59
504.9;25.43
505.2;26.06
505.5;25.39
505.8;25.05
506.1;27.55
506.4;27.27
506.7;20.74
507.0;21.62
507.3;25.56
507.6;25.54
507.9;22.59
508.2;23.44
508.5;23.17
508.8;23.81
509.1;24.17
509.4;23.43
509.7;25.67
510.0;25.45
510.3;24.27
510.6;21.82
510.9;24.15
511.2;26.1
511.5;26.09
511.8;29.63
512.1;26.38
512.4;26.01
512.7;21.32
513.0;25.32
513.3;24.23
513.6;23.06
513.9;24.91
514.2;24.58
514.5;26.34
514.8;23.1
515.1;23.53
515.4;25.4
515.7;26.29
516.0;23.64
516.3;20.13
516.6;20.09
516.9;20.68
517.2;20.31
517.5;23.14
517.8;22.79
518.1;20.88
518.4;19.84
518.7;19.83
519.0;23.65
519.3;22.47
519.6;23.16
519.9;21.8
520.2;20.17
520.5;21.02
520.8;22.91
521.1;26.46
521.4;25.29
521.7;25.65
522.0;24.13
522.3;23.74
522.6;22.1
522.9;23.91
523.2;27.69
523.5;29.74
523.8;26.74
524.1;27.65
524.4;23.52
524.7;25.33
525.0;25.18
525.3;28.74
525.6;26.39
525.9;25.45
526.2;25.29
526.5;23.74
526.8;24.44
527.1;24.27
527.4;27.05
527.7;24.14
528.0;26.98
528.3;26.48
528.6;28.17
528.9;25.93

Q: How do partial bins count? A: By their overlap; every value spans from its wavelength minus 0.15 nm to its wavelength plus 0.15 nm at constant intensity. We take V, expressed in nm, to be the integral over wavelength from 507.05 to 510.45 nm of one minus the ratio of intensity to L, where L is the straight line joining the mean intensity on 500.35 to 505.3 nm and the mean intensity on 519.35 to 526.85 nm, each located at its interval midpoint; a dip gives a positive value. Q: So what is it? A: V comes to 0.22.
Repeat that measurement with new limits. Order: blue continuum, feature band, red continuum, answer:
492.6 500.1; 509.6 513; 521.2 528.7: 0.13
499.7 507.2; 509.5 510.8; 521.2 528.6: 0.10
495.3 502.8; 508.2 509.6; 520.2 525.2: 0.16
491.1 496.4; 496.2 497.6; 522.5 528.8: -0.06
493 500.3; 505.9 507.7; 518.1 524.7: 0.08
